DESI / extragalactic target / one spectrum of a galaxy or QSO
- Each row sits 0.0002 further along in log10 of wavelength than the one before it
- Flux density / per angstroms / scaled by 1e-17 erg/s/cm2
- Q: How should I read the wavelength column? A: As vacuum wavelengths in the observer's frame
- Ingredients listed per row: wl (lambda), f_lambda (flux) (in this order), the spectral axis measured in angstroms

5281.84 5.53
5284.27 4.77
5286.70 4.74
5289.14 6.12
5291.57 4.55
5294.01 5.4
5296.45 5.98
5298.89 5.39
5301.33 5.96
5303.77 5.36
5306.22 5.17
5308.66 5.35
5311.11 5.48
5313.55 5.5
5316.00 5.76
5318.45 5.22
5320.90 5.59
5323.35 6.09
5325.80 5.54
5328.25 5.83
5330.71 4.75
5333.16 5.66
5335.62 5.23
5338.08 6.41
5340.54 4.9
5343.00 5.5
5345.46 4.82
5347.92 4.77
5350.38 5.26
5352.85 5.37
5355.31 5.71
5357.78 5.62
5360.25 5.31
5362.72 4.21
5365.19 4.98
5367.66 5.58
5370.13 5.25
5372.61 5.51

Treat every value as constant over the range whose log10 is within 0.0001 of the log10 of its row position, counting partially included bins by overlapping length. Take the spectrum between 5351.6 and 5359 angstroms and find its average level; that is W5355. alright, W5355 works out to 5.56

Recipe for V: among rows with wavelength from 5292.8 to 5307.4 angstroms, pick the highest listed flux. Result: 5.98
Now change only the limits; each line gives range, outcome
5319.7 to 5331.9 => 6.09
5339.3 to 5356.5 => 5.71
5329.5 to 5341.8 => 6.41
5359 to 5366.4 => 5.31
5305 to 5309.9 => 5.35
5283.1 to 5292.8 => 6.12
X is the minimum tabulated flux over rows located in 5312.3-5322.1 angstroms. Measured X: 5.22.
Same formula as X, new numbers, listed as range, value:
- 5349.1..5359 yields 5.26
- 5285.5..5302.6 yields 4.55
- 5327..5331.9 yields 4.75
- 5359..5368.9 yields 4.21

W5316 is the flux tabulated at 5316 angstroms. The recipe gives 5.76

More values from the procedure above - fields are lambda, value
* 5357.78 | 5.62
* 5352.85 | 5.37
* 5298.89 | 5.39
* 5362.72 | 4.21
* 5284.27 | 4.77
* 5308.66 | 5.35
